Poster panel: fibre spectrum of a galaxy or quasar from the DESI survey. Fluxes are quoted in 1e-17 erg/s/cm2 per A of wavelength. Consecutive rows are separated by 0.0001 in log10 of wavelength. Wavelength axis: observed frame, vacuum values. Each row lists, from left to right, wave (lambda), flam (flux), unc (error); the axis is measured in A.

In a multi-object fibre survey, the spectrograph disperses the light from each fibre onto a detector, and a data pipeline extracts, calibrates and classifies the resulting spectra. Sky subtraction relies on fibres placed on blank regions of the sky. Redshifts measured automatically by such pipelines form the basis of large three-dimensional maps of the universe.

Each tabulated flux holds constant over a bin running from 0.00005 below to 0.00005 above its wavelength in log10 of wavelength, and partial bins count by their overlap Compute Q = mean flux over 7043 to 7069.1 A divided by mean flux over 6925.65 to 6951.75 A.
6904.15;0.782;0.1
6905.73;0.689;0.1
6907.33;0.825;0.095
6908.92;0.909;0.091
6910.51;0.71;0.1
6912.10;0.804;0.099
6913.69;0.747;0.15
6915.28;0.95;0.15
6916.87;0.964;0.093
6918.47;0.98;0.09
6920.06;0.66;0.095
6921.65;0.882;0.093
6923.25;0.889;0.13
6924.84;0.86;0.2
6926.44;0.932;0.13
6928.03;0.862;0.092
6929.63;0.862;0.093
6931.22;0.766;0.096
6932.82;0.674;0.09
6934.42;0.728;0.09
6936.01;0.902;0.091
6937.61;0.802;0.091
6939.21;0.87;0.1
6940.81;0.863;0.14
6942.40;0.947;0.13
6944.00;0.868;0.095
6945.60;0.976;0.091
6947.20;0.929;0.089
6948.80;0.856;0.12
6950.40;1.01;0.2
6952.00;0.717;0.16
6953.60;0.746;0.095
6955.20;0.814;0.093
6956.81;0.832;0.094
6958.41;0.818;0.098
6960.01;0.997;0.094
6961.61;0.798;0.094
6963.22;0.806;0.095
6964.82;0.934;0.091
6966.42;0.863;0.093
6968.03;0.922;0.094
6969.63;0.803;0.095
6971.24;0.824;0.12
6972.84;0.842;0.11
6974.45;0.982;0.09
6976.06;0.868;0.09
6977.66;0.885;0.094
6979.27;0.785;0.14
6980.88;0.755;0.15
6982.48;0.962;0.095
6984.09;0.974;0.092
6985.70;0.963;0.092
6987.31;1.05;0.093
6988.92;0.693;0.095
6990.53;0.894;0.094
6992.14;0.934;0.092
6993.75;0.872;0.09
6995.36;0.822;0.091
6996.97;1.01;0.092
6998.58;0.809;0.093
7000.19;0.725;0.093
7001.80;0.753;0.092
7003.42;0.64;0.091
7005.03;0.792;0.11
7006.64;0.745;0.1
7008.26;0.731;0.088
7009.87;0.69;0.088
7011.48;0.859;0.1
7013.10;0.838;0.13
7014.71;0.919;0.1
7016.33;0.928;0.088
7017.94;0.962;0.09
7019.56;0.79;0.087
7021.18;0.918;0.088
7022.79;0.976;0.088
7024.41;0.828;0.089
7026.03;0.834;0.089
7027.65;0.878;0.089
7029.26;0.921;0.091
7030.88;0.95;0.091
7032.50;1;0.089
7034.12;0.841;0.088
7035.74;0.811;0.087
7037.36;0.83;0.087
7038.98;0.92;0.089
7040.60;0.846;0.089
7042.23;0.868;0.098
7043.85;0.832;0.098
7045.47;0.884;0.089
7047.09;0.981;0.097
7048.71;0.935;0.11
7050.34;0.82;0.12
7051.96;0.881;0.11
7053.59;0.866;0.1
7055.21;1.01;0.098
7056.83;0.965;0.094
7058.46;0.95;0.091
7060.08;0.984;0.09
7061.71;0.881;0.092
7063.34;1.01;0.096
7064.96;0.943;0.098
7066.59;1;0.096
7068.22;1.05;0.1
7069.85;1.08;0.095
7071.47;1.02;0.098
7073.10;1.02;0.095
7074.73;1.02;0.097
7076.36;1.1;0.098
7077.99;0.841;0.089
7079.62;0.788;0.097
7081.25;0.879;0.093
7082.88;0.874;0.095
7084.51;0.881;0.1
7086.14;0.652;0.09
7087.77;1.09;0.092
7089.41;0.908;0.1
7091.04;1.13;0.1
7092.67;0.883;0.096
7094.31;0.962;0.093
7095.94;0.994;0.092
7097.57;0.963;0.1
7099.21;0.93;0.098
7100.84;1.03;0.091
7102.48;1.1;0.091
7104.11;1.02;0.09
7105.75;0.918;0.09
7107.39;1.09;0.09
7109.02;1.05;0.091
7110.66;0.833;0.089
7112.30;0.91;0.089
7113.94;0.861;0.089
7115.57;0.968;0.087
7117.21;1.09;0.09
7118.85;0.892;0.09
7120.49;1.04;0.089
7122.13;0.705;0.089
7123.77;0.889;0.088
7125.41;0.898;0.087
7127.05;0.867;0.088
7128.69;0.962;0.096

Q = 1.1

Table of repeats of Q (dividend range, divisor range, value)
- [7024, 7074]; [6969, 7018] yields 1.09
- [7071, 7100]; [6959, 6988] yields 1.06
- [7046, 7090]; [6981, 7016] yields 1.12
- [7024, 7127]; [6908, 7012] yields 1.10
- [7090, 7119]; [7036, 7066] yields 1.08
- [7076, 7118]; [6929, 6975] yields 1.11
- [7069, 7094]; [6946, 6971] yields 1.10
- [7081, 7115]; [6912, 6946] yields 1.11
